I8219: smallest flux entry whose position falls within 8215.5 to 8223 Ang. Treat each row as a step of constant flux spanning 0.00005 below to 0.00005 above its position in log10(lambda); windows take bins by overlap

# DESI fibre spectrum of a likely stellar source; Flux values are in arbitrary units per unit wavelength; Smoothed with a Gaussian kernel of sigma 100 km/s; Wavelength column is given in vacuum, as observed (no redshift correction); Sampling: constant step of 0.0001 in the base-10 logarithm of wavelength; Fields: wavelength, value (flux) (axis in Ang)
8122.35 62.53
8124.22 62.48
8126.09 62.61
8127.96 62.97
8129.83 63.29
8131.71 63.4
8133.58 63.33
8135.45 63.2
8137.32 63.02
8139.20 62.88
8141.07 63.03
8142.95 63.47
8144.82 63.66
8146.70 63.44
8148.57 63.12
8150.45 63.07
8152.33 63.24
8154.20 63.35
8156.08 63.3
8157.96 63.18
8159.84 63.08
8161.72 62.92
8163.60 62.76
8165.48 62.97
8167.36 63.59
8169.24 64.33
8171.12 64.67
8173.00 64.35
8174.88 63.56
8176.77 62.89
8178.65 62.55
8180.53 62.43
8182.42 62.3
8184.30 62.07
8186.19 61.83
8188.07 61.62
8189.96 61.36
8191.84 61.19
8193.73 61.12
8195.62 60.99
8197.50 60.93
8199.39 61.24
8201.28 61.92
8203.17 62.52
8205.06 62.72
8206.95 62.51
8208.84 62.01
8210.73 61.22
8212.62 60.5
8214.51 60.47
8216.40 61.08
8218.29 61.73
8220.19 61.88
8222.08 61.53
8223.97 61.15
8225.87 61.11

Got 61.08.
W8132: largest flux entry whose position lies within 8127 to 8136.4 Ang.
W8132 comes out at 63.4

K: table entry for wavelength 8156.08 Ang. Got 63.3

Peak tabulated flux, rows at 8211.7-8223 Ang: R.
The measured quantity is 61.88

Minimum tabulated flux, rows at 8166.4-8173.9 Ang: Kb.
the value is 63.59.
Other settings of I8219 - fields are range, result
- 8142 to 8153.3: 63.07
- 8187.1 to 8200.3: 60.93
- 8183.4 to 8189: 61.62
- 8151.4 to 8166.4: 62.76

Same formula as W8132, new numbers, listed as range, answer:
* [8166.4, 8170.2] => 64.33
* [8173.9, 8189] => 63.56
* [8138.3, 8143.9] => 63.47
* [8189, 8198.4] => 61.36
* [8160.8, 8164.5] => 62.92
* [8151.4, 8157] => 63.35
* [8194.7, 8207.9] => 62.72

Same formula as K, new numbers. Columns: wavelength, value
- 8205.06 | 62.72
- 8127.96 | 62.97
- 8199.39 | 61.24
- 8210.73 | 61.22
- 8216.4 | 61.08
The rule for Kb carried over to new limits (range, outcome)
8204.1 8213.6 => 60.5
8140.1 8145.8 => 63.03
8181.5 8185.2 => 62.07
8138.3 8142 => 62.88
